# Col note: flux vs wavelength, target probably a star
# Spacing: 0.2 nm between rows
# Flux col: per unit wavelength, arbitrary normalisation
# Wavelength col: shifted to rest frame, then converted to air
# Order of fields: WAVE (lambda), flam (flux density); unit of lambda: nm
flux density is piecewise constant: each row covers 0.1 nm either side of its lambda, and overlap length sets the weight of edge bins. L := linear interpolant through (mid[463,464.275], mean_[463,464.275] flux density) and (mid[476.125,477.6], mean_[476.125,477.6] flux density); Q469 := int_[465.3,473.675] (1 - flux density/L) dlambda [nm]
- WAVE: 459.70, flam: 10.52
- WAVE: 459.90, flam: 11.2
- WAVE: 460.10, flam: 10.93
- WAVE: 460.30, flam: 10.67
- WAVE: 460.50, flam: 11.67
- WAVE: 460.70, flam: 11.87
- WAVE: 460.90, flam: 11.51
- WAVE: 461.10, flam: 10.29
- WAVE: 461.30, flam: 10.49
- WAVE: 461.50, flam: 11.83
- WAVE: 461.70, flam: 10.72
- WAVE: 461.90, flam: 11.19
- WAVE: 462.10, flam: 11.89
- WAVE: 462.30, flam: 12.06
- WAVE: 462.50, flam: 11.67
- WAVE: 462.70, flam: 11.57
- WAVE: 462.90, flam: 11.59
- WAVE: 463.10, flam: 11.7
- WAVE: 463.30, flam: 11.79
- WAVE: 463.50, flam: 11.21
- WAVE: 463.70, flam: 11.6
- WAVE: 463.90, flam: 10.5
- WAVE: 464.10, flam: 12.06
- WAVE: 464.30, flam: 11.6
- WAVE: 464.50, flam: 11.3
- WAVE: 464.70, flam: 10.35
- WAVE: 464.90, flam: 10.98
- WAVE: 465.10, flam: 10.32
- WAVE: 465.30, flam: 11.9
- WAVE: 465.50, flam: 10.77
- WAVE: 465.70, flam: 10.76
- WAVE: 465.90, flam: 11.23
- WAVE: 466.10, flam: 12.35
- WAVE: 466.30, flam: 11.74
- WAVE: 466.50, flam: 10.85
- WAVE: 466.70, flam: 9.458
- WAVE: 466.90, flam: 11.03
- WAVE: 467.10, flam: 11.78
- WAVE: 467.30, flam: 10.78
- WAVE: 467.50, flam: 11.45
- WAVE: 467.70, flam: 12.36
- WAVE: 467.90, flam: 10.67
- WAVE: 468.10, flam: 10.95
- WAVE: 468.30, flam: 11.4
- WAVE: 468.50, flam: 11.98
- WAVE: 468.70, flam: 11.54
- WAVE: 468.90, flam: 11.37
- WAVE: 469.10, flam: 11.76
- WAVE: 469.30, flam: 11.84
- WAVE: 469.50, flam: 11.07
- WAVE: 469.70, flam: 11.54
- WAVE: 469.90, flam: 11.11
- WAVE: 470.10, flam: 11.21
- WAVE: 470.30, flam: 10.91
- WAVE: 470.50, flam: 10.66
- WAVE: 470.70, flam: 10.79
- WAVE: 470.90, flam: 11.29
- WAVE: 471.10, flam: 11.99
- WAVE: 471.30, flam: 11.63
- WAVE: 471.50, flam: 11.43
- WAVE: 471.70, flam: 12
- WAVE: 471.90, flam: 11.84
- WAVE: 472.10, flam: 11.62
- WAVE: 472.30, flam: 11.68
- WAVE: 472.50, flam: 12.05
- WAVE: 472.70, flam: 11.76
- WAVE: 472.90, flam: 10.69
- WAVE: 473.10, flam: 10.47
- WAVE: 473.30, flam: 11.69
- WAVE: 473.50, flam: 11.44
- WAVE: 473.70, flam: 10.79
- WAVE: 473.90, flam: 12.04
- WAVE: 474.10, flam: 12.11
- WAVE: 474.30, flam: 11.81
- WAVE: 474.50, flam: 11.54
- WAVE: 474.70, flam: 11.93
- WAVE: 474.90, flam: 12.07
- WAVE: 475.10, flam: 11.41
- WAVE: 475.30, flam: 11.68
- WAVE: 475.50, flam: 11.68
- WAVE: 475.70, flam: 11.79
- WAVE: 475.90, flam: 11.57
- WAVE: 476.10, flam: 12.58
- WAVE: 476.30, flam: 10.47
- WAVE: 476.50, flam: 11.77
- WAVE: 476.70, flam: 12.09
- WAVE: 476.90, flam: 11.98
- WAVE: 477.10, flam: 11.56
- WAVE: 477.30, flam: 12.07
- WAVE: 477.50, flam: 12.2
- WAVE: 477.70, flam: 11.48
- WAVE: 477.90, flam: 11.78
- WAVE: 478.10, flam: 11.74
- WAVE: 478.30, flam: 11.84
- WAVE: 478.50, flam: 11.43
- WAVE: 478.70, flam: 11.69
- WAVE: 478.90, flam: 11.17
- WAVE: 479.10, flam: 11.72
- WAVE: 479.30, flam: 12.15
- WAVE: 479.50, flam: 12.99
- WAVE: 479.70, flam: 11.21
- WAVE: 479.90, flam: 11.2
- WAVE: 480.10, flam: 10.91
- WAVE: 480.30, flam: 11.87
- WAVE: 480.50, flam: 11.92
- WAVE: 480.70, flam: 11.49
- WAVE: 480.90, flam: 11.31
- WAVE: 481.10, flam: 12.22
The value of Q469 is 0.20 nm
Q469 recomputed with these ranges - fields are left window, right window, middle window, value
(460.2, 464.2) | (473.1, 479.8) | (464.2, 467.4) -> 0.11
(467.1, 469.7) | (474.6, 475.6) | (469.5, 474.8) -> 0.08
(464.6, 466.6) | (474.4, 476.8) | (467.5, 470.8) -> 0.00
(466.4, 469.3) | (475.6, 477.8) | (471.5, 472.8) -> -0.03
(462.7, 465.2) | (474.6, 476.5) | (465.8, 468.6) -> 0.02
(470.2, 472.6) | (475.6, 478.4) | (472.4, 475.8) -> 0.01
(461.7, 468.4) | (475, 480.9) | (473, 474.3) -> 0.01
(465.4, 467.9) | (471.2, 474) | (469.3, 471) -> 0.04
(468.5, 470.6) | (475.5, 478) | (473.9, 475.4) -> -0.02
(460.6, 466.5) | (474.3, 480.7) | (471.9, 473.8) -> 0.03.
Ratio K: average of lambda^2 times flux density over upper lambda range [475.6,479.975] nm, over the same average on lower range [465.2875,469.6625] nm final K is 1.09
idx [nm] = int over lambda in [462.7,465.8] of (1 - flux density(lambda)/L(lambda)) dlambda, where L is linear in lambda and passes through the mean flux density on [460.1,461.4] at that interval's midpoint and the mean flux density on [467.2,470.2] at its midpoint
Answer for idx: -0.01 nm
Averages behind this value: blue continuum 11.1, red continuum 11.4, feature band 11.2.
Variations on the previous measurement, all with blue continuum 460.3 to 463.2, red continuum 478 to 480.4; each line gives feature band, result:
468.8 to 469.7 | 0.000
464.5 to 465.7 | 0.059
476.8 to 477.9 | -0.021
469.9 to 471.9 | 0.035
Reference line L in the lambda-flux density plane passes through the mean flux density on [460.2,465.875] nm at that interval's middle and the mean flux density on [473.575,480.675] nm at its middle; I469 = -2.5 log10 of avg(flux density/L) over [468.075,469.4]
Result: -0.01 mag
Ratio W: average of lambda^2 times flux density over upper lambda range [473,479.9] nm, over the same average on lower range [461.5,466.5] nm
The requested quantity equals 1.1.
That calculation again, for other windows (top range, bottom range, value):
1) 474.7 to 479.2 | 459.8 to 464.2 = 1.10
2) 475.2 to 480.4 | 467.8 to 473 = 1.06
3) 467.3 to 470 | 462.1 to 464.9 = 1.02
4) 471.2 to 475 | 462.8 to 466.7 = 1.07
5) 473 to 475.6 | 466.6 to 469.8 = 1.05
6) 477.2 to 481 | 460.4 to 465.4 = 1.10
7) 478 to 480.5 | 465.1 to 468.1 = 1.10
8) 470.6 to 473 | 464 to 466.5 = 1.06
